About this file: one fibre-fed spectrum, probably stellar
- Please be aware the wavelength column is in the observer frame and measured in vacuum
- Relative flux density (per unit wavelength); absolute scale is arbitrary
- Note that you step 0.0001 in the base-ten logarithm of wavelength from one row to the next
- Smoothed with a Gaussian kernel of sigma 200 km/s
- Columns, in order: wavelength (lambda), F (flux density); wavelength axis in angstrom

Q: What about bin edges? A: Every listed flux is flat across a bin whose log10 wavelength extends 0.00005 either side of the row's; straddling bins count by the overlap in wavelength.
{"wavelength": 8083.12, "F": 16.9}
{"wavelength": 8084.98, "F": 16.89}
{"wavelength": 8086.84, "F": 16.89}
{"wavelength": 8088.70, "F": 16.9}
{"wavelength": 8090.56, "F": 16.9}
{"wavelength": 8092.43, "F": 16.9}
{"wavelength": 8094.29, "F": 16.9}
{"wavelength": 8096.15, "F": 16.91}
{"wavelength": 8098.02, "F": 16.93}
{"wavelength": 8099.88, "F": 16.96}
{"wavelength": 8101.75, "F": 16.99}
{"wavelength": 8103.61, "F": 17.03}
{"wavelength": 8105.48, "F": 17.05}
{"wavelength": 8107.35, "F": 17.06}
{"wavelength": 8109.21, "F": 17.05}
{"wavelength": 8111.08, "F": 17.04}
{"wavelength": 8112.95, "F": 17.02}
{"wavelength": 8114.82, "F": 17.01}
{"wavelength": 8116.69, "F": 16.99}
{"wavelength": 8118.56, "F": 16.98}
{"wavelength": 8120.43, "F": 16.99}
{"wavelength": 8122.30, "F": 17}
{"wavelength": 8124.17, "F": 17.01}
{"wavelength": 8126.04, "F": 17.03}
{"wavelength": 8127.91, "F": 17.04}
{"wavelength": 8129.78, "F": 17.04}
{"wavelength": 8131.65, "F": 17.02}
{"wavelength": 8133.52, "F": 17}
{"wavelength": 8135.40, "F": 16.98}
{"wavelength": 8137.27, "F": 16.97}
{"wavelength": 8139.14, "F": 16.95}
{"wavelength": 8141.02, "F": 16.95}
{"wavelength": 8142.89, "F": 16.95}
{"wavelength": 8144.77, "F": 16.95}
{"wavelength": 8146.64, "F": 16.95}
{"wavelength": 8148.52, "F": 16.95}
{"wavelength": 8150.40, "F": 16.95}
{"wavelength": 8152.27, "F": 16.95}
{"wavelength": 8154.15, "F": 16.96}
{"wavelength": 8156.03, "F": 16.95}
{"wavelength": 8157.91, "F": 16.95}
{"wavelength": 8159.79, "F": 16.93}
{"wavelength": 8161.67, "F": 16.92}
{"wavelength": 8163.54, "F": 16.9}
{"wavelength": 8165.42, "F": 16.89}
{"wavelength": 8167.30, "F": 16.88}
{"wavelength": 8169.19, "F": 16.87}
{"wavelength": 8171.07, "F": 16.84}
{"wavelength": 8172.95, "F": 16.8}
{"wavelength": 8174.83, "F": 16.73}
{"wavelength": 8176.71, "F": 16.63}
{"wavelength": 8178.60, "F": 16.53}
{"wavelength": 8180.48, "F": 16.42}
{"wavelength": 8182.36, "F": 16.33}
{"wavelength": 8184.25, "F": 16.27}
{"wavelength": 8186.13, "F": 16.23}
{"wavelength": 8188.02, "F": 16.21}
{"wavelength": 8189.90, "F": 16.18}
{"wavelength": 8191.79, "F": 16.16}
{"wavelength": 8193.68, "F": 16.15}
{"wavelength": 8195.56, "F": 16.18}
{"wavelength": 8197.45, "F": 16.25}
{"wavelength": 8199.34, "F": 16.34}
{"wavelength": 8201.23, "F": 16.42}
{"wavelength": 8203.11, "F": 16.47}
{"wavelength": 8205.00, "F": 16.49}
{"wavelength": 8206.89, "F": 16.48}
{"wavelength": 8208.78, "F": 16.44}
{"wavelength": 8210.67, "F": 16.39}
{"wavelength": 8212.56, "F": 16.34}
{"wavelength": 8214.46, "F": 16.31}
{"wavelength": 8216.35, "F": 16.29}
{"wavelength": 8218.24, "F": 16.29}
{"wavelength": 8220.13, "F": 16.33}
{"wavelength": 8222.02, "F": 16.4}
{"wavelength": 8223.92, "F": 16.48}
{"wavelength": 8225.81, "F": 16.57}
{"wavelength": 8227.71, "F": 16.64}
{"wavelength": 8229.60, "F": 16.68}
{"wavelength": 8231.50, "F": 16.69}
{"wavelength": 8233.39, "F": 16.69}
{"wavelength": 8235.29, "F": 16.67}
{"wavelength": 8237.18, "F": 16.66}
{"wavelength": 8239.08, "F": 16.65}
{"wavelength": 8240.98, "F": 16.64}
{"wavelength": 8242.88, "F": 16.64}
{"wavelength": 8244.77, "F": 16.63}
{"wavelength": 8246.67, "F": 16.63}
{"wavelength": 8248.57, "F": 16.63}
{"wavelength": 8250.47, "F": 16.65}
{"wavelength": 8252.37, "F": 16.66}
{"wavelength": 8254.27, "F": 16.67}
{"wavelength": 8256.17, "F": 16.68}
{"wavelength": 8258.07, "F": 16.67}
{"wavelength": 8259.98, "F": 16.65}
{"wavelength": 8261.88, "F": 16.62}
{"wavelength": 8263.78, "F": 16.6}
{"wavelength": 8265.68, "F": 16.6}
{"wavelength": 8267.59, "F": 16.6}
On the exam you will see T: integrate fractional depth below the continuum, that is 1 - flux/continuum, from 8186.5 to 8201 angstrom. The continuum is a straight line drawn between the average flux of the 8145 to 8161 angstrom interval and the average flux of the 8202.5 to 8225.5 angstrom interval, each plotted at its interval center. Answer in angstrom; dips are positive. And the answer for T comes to 0.3 angstrom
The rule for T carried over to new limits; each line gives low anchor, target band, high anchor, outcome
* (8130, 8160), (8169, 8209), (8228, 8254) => 1.0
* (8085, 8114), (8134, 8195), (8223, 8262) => 0.3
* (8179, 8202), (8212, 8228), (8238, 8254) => 0.1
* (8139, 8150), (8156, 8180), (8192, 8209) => -0.2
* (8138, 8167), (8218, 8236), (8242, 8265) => 0.2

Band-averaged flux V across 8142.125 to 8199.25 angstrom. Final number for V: 16.7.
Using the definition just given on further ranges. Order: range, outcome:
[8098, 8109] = 17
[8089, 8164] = 17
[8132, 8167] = 16.9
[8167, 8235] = 16.5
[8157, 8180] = 16.8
